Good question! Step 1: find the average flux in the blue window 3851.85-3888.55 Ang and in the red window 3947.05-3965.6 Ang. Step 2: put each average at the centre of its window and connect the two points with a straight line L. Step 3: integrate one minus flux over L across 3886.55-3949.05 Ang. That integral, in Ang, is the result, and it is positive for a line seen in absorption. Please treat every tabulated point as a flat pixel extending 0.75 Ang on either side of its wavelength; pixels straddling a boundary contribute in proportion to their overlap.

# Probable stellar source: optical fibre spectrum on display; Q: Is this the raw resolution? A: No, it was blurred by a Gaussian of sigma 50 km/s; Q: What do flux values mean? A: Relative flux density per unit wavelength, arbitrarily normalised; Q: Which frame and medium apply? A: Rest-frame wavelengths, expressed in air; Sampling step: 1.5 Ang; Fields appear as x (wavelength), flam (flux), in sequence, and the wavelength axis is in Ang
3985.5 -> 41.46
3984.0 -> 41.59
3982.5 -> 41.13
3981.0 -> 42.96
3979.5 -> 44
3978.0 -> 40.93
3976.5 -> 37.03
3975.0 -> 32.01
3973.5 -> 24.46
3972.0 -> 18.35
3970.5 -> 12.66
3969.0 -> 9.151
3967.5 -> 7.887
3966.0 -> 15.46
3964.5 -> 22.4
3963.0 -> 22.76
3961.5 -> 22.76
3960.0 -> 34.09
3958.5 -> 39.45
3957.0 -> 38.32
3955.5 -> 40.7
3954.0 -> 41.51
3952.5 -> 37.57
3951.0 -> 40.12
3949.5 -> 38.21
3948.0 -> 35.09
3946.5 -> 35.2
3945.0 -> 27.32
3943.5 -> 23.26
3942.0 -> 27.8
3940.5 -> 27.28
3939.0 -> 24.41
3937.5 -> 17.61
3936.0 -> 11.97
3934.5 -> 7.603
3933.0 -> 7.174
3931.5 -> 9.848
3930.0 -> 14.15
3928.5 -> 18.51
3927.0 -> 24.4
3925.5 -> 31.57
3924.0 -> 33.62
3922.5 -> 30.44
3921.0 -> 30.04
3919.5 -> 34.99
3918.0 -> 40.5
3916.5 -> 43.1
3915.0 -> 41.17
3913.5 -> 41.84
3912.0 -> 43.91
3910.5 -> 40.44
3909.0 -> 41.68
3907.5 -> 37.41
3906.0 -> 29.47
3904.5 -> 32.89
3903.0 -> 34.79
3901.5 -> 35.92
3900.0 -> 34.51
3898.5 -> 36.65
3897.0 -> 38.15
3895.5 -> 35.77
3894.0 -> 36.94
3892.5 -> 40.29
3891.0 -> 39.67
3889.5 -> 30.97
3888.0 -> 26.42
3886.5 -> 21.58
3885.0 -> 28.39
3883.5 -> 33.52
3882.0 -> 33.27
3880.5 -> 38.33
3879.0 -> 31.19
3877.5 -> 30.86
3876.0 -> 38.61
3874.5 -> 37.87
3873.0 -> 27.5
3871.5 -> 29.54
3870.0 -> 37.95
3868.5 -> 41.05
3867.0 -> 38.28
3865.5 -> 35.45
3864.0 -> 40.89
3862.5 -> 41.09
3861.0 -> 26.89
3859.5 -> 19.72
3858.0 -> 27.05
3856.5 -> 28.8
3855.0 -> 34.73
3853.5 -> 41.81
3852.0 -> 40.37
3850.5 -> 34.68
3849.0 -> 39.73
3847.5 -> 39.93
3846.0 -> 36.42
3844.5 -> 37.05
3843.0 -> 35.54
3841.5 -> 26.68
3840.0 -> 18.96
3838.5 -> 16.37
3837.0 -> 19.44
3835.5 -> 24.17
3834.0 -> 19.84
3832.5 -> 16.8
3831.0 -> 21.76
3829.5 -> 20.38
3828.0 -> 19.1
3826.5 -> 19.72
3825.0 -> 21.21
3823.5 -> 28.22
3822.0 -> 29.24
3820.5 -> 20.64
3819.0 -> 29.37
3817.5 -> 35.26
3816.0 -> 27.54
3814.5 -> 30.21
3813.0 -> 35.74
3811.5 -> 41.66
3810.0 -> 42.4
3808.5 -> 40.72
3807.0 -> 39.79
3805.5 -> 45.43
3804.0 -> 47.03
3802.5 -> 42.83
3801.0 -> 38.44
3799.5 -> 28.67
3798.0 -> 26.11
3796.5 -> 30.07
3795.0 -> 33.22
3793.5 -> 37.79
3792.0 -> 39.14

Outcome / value 5.7 Ang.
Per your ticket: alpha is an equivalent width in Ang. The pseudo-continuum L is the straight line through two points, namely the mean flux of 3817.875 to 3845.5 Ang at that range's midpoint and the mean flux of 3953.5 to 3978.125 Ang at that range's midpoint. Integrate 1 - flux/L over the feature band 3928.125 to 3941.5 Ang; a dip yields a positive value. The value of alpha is 5.4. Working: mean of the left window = 23.9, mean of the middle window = 15.5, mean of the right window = 26.6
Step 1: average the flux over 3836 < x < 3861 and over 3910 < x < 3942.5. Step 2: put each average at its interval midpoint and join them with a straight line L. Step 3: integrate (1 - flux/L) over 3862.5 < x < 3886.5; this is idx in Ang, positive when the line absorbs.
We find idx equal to -4.0 Ang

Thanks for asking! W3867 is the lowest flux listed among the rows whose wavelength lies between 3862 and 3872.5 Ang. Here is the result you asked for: 29.54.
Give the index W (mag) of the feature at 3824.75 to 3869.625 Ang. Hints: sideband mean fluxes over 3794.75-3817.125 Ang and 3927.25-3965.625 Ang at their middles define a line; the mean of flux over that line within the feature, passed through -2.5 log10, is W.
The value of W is 0.13 mag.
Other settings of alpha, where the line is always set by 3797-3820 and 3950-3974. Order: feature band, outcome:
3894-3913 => -3.95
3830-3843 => 5.00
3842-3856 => -1.44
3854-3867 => 0.32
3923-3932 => 2.01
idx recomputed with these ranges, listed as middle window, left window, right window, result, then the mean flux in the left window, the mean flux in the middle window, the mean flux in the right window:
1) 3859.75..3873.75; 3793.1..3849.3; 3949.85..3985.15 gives -1.92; 30.5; 34.8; 31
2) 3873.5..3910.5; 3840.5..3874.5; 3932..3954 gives -4.03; 34.6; 34.5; 26.1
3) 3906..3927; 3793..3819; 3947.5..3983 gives -2.92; 36.4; 37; 30.7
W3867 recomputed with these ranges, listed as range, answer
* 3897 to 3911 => 29.47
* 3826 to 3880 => 16.37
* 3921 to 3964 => 7.174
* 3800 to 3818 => 27.54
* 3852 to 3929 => 18.51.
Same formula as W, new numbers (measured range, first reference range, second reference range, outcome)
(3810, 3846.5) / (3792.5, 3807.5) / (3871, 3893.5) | 0.31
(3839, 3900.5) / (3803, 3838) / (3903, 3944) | -0.17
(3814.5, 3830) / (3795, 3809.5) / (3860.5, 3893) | 0.40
